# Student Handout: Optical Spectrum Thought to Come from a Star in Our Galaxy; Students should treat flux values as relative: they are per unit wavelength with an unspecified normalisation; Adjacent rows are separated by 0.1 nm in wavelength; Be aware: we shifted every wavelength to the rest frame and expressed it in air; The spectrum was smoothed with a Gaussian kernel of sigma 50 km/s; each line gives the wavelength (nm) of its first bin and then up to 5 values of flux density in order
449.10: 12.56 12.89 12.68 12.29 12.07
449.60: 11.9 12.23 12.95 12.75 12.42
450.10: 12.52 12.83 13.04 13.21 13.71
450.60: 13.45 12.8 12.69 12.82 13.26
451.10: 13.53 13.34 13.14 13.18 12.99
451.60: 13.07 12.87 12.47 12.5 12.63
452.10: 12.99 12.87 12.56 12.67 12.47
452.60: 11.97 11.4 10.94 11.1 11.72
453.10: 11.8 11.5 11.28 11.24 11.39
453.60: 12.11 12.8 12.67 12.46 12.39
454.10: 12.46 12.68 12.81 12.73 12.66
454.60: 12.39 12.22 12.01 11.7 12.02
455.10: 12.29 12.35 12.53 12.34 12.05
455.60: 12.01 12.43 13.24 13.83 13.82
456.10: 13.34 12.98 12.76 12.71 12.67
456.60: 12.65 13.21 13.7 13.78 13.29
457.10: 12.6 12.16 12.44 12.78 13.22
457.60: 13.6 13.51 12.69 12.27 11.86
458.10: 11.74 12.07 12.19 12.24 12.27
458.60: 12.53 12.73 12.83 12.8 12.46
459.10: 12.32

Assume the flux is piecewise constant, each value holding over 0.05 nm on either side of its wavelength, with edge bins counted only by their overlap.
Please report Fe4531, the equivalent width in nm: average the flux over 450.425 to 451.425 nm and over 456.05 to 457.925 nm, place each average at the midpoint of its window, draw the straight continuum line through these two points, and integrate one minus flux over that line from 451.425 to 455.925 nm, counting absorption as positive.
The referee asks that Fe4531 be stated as 0.27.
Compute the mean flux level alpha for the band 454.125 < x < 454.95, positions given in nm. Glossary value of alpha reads 12.4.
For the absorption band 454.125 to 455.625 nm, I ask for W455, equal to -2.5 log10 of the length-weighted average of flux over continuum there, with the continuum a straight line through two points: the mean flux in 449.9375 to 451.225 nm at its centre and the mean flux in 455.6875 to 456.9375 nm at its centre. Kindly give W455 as 0.07 mag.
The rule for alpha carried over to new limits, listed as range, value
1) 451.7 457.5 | 12.5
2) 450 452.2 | 13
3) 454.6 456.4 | 12.6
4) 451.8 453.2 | 12.1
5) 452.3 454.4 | 12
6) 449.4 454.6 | 12.5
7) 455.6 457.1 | 13.1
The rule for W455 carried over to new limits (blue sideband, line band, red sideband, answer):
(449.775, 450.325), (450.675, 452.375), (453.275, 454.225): -0.04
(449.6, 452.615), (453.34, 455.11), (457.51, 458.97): 0.04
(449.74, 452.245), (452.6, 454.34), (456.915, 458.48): 0.08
